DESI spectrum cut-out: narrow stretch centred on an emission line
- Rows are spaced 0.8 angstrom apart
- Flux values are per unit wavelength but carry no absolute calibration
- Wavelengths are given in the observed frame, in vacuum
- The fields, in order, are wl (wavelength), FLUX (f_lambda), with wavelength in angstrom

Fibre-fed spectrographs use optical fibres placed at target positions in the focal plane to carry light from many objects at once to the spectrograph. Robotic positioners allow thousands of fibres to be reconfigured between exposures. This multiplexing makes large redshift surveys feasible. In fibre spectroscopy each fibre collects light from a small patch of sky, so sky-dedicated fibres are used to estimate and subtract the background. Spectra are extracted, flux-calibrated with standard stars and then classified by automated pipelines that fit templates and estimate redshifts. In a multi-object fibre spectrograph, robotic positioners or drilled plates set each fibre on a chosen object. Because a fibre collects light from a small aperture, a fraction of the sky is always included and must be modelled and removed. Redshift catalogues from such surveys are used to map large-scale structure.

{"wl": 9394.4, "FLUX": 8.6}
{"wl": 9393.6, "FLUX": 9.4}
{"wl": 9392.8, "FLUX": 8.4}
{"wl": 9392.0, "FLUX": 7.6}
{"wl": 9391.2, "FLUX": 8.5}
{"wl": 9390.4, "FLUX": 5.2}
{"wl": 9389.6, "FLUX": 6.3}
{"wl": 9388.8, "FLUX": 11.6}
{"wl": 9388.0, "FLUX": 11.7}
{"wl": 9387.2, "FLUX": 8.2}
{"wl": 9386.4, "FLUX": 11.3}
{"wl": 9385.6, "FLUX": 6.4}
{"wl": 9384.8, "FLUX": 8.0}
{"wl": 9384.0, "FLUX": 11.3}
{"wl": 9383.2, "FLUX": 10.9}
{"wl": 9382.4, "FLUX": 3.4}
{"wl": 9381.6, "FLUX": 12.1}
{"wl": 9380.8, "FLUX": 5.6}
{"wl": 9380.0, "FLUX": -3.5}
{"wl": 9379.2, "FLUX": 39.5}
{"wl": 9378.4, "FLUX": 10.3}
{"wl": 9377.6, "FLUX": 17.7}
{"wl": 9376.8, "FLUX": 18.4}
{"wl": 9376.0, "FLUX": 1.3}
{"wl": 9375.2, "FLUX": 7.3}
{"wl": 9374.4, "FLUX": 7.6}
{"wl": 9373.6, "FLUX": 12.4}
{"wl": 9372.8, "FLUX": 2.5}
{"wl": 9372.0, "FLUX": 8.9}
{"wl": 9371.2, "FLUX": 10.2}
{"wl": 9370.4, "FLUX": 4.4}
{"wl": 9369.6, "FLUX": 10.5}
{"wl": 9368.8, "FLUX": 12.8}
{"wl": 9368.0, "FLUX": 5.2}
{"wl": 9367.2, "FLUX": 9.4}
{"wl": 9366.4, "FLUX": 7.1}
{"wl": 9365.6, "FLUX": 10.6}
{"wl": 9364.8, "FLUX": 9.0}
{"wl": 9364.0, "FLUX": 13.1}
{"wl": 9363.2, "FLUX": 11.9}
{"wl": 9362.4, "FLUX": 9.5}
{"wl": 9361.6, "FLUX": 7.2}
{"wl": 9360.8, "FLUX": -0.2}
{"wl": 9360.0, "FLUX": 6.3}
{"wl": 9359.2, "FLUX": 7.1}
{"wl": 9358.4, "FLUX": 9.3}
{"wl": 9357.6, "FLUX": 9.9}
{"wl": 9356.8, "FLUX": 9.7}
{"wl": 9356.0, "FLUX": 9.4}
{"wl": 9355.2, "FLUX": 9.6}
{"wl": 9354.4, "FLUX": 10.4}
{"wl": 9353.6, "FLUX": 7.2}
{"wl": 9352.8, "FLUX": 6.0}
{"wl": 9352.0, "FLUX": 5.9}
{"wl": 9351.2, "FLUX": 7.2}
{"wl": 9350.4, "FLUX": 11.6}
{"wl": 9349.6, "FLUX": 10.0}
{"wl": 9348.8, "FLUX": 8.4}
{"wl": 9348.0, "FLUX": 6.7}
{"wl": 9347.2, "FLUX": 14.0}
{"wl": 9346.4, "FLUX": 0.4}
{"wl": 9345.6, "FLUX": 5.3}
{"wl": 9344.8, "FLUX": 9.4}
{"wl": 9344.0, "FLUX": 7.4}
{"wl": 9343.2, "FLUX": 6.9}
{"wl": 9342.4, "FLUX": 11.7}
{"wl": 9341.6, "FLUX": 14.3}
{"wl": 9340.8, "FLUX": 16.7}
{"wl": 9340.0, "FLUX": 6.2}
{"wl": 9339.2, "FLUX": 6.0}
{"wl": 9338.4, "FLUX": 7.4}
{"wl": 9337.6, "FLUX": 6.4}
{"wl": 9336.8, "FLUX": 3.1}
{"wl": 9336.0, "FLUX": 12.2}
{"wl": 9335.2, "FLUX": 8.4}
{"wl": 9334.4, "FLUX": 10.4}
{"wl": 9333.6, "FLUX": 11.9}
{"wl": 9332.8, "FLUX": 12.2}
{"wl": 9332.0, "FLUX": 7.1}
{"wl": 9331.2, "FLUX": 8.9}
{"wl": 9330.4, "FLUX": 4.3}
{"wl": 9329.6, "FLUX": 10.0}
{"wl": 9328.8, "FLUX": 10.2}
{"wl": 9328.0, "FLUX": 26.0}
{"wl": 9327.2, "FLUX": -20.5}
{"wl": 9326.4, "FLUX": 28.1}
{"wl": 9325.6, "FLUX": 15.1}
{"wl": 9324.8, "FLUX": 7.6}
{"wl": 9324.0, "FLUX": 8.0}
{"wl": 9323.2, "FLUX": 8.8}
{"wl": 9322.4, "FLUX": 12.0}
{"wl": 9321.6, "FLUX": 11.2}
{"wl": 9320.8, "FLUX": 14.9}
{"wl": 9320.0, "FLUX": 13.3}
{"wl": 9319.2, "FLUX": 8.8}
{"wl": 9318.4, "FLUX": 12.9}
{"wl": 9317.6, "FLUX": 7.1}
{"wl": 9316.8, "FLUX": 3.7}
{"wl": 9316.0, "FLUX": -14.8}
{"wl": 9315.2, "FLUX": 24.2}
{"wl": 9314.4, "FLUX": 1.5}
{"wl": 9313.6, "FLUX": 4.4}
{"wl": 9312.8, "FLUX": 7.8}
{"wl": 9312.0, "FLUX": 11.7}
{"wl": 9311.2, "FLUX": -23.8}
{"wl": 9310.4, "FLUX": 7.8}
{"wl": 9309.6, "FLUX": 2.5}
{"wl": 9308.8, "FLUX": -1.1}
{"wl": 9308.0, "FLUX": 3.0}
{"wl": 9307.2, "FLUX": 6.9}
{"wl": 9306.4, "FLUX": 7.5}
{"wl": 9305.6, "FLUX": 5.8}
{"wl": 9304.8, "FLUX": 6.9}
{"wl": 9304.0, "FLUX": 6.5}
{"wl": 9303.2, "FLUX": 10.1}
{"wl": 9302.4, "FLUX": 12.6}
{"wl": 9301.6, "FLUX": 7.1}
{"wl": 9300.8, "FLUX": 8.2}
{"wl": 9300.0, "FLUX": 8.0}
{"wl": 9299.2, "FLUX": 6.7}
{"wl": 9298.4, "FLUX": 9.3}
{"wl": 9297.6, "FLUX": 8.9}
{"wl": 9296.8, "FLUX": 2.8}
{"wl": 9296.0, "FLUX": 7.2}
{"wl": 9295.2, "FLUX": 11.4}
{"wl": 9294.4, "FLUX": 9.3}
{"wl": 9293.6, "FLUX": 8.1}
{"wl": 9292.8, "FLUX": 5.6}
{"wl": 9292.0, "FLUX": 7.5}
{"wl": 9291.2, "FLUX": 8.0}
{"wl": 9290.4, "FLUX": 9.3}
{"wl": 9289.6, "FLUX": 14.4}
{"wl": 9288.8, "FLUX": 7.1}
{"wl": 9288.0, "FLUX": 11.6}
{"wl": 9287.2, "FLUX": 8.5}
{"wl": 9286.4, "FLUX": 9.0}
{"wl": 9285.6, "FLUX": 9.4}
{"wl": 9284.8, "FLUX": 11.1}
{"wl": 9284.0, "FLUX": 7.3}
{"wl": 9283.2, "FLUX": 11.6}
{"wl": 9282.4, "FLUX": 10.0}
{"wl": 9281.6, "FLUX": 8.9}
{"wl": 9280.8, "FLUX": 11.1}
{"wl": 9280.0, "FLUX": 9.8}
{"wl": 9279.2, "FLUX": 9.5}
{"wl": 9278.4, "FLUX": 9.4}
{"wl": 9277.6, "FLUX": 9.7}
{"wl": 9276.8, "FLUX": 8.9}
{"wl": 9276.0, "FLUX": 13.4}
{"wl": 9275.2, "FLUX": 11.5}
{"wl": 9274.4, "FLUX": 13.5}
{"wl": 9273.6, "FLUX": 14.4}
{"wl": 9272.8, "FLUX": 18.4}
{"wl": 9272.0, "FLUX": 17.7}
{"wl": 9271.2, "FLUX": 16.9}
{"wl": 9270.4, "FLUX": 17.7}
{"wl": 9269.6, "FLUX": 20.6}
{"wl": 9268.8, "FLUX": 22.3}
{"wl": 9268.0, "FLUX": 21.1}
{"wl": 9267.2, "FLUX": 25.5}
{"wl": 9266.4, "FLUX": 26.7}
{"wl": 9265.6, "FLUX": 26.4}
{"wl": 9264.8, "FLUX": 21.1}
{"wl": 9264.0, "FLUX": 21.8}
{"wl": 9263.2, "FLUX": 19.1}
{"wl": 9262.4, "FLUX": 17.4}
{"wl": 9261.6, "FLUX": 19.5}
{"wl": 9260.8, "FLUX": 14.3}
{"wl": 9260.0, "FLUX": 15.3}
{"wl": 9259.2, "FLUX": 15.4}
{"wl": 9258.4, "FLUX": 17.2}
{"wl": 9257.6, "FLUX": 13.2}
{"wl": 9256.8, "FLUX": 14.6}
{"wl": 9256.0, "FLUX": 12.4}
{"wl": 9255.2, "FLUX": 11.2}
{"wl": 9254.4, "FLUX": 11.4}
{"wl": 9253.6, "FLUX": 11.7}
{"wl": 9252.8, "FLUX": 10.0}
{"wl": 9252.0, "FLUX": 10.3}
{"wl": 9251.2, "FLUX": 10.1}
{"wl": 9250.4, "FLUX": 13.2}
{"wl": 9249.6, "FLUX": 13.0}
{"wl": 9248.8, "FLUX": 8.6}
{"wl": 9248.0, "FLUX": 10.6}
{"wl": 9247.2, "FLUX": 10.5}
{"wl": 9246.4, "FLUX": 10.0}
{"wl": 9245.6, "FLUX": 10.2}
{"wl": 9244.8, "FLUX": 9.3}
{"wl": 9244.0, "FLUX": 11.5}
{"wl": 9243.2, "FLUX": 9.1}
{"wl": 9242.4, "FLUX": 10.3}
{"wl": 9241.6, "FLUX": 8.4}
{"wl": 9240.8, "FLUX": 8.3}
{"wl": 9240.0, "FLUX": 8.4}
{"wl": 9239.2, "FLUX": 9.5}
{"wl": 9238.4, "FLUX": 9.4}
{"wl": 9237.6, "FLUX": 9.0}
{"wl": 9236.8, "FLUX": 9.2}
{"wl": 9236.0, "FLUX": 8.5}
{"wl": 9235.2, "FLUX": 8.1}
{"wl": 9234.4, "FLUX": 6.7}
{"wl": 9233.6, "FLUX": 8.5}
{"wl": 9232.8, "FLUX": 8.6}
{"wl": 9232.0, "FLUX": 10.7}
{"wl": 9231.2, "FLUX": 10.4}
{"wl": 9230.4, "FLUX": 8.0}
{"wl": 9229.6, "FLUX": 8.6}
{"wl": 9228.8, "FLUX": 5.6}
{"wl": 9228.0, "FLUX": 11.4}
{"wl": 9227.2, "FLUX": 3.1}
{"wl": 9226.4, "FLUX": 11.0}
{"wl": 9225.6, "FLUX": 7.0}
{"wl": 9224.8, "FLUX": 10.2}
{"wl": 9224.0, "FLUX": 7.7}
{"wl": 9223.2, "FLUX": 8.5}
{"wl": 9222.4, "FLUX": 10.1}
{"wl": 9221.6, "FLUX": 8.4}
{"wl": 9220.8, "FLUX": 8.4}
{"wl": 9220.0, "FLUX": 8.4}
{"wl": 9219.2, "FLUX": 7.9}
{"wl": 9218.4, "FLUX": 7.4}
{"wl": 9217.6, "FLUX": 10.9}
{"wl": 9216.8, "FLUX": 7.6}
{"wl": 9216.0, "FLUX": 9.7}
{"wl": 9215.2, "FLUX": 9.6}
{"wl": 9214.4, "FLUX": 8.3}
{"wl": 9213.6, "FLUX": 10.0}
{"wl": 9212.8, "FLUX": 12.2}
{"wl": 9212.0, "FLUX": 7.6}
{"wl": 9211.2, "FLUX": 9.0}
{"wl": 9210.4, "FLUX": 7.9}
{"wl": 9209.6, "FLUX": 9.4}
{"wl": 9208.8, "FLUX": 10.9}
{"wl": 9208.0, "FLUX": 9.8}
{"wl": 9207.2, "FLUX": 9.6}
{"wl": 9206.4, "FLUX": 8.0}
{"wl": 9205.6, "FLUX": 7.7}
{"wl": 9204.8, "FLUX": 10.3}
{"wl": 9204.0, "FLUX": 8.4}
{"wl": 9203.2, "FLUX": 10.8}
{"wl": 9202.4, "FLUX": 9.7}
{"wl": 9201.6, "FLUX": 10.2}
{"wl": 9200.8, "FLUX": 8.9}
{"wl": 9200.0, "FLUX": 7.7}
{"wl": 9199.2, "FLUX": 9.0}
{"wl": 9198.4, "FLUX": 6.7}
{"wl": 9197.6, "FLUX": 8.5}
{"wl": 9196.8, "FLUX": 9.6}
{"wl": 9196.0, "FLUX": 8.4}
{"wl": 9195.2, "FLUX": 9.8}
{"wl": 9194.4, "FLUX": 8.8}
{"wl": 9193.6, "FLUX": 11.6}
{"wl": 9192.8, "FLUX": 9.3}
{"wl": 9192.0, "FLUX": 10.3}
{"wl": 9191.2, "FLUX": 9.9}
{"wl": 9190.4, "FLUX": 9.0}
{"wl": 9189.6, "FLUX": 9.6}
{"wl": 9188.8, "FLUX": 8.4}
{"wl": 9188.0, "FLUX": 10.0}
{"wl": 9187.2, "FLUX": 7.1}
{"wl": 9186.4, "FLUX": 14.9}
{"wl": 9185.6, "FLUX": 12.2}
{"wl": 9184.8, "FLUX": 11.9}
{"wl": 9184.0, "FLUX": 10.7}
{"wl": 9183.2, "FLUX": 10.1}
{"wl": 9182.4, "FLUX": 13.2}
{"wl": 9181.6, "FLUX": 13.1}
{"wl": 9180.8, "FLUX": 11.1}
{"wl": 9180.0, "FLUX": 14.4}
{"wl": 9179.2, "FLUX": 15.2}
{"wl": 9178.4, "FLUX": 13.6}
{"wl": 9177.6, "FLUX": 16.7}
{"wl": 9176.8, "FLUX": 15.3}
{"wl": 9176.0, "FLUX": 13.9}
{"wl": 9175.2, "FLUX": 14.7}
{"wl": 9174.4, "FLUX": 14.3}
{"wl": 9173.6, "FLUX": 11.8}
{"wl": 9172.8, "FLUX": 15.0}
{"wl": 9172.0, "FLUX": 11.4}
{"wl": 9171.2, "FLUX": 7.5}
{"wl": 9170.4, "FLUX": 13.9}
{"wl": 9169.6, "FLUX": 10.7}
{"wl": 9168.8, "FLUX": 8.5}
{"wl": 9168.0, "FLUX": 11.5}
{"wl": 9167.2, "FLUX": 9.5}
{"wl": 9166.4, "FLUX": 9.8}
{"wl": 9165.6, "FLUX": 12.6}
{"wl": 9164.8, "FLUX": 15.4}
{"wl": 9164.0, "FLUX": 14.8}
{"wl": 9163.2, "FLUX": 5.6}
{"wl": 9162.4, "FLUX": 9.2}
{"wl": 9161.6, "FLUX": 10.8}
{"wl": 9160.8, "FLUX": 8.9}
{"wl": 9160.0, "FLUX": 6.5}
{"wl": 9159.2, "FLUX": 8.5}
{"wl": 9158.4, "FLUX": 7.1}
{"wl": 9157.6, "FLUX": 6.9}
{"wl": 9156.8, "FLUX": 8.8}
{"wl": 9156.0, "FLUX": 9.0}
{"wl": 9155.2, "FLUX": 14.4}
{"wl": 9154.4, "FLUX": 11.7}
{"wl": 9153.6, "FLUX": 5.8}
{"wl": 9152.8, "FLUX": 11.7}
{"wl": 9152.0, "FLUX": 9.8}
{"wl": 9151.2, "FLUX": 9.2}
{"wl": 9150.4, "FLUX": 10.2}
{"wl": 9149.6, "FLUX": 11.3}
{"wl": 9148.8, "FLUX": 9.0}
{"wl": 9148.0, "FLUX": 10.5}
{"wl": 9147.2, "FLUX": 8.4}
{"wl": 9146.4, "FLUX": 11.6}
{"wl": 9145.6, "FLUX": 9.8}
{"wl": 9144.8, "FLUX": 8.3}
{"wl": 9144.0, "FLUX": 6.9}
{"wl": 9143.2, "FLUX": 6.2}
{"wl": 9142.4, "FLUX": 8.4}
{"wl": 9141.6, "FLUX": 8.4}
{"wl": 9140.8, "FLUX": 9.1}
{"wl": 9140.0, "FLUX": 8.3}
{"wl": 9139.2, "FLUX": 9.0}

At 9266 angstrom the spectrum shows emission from [O III]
